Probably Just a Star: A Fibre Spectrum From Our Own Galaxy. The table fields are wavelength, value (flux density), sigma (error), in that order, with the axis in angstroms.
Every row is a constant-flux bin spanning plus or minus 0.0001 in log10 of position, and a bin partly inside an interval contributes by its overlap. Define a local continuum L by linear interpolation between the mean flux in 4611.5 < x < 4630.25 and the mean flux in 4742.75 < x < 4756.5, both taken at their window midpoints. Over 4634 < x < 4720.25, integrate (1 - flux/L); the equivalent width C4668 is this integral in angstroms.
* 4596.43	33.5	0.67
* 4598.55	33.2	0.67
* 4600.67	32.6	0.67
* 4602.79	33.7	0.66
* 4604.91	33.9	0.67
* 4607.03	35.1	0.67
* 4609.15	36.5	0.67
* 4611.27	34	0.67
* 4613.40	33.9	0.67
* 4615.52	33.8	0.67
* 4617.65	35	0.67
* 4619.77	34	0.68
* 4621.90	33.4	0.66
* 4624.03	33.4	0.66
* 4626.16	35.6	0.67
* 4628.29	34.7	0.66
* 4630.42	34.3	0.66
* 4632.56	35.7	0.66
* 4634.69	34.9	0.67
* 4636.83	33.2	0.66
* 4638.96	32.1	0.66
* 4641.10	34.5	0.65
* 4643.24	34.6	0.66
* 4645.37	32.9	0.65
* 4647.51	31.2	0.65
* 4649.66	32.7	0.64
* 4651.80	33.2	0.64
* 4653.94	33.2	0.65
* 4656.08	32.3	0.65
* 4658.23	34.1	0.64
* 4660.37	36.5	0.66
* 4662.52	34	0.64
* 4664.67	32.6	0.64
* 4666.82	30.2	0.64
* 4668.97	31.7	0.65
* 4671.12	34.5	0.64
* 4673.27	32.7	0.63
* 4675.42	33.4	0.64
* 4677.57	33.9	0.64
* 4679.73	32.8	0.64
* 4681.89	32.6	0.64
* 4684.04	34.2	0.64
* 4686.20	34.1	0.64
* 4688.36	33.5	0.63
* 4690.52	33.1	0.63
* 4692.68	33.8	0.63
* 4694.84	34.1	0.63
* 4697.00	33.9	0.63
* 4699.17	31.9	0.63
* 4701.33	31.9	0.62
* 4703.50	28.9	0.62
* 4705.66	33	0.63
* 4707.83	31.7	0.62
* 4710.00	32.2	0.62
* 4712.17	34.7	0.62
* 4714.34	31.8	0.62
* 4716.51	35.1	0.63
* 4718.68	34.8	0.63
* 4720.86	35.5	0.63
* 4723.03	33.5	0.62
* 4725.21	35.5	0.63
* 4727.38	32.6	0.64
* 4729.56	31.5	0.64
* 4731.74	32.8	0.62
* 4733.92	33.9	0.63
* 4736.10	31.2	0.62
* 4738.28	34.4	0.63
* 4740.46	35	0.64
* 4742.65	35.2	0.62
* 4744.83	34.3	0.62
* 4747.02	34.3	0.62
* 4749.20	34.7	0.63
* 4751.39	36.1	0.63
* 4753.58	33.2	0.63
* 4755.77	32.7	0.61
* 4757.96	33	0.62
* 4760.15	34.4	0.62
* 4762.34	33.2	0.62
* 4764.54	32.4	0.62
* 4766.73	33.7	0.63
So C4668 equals 2.78 angstroms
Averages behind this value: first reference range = 34.2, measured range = 33.2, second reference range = 34.3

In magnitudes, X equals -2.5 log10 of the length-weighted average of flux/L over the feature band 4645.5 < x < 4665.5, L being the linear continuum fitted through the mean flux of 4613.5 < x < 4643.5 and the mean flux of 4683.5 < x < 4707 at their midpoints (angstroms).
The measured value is 0.01 mag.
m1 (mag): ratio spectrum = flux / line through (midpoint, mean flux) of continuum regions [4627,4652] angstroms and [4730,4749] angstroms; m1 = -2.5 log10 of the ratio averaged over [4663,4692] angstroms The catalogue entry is 0.02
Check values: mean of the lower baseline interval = 33.7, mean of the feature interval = 33.1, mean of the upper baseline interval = 33.9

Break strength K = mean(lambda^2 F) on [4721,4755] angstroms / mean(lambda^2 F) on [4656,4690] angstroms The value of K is 1.05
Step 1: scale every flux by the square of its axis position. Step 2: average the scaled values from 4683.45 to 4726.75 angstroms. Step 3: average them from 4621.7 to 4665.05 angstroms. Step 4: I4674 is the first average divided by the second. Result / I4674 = 1.0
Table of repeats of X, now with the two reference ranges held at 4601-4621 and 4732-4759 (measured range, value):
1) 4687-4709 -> 0.05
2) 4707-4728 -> 0.01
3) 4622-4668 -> 0.02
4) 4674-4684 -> 0.03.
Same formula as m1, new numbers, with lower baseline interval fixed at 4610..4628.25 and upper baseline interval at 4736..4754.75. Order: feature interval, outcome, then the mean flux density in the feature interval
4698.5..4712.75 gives 0.08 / 32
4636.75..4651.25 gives 0.04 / 33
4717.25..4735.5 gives 0.02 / 33.7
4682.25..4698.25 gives 0.02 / 33.7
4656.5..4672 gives 0.03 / 33.3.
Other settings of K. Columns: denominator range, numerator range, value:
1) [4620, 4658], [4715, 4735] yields 1.04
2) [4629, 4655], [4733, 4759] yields 1.06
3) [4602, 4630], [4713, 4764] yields 1.04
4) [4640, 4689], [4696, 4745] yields 1.02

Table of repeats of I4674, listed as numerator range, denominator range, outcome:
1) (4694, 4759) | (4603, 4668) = 1.03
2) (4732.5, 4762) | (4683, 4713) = 1.06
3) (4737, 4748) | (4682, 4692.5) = 1.05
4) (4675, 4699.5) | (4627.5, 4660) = 1.01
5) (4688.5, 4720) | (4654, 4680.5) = 1.01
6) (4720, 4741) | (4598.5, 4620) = 1.03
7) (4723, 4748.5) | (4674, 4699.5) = 1.03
